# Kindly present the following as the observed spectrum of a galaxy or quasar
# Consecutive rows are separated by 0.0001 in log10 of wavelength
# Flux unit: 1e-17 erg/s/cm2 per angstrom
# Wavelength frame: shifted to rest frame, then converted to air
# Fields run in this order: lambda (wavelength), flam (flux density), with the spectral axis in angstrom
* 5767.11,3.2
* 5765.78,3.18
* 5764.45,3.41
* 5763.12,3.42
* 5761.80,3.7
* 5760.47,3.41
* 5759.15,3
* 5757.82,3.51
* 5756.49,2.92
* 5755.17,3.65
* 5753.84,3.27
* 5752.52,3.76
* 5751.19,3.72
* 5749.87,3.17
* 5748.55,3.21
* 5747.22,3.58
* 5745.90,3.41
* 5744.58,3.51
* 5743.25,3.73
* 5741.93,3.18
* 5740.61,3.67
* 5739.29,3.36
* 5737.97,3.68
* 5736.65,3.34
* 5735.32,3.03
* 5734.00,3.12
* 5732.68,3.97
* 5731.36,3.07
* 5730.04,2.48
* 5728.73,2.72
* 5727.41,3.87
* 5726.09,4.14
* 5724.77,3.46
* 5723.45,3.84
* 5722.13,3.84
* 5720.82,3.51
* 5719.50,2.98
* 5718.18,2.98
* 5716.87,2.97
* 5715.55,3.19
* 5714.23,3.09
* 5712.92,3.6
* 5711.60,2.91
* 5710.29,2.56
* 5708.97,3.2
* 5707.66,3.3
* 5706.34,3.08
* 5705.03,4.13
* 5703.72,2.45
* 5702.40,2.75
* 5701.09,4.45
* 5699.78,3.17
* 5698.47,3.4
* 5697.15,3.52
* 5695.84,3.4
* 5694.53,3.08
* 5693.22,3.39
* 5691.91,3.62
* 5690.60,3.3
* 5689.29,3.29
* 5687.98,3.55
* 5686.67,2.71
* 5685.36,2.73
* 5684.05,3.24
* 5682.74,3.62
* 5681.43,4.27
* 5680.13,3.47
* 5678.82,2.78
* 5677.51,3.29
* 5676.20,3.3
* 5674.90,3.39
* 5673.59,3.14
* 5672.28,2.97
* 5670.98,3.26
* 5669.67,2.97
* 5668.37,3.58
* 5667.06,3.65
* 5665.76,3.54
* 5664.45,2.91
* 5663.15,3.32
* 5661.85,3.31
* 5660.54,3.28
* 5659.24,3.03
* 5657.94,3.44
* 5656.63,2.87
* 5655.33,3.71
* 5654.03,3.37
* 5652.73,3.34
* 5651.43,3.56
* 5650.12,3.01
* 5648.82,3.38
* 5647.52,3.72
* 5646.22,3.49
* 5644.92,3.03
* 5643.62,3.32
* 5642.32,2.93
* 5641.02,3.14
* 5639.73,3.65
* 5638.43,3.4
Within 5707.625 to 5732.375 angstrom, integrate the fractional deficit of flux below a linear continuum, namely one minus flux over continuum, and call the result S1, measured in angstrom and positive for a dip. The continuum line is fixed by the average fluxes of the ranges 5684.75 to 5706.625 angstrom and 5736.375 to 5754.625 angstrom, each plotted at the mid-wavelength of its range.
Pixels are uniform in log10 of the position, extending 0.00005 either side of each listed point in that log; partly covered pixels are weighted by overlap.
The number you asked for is 0.9 angstrom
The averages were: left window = 3.3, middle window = 3.26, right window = 3.48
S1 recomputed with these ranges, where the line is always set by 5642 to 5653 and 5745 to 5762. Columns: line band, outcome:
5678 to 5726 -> 0.7 angstrom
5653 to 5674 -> 0.3 angstrom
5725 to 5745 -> 0.0 angstrom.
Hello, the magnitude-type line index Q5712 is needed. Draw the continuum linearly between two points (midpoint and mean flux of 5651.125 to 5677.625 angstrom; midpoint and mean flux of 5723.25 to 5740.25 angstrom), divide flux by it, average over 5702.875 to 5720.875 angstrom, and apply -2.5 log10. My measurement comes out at 0.08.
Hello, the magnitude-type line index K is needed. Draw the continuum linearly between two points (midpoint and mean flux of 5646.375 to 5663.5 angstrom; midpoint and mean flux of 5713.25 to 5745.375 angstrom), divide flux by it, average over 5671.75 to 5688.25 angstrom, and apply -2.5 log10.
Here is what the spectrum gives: 0.03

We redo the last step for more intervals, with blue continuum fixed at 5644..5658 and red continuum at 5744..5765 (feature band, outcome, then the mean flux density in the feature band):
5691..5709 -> 0.008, 3.36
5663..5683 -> 0.009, 3.34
